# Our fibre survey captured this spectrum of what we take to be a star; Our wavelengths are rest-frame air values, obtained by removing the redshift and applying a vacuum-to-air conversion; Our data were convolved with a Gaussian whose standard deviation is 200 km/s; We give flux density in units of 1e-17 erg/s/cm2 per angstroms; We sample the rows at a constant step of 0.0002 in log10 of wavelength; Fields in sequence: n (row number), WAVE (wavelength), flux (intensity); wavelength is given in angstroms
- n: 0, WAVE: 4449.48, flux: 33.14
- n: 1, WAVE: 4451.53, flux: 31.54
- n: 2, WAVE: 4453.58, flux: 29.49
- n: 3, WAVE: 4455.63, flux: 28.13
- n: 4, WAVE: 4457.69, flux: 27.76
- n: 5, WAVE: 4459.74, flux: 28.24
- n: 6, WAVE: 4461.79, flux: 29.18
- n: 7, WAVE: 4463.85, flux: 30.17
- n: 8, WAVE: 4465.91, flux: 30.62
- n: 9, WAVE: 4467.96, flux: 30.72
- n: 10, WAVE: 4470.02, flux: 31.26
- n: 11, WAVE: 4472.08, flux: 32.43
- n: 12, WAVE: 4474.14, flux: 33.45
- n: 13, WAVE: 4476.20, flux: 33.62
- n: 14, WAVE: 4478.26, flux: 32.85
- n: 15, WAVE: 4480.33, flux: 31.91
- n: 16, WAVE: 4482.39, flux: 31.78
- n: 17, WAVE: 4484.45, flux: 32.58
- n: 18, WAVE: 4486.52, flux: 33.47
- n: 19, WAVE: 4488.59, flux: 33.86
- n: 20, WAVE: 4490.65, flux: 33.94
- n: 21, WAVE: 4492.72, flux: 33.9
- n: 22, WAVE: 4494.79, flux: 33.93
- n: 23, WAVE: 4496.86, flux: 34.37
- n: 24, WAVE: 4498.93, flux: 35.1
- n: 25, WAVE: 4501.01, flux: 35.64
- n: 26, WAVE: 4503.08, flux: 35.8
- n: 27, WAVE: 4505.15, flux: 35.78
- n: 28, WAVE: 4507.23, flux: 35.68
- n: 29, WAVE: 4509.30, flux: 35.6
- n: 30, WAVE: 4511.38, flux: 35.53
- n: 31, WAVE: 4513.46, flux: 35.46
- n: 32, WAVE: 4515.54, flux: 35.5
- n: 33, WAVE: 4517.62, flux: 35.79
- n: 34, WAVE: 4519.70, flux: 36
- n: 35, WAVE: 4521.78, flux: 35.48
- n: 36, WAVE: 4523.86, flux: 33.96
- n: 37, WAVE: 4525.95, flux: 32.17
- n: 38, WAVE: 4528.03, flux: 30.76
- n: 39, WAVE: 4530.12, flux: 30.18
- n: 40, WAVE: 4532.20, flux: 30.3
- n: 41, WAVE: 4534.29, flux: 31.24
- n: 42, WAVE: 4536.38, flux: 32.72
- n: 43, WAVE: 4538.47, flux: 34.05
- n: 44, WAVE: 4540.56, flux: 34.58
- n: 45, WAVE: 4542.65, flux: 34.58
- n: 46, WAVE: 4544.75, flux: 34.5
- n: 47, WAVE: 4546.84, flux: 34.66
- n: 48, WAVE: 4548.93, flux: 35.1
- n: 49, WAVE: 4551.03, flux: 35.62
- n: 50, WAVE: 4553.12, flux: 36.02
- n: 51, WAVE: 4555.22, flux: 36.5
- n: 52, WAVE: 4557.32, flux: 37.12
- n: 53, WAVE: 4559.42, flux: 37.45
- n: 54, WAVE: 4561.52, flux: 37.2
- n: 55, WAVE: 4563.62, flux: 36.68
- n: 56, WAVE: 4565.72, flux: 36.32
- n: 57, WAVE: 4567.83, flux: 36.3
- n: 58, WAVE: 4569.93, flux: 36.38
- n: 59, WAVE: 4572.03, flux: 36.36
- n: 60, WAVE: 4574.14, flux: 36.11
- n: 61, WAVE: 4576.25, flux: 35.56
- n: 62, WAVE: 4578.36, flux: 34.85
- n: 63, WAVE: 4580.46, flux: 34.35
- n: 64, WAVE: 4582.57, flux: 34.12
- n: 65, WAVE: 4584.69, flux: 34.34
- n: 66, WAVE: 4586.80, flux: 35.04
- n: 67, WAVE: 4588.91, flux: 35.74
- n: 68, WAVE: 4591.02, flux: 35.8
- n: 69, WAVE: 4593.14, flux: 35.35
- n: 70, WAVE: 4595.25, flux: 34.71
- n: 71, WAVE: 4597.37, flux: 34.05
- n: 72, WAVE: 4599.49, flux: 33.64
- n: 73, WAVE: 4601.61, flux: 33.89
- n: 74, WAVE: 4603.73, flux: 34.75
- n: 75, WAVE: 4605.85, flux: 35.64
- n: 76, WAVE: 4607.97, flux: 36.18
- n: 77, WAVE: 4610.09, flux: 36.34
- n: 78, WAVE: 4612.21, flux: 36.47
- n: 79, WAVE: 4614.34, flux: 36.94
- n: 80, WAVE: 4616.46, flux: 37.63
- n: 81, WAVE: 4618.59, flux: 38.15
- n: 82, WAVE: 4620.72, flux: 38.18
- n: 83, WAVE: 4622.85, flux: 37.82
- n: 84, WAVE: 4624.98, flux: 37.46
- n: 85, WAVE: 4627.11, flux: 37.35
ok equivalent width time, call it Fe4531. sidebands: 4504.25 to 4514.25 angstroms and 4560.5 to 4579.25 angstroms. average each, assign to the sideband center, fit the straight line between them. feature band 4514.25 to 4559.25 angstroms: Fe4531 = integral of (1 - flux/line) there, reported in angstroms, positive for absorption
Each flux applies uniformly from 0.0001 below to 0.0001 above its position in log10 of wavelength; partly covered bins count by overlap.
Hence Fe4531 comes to 2.09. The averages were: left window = 35.6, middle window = 34.2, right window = 36.2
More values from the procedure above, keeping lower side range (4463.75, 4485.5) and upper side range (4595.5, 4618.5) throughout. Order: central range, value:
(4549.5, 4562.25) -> -0.9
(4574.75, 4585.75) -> 0.1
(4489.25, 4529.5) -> -2.1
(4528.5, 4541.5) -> 0.6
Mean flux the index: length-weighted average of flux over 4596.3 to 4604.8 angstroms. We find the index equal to 34.1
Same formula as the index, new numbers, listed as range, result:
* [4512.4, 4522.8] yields 35.6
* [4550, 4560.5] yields 36.6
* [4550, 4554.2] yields 35.9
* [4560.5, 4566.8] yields 36.7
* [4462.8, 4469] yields 30.5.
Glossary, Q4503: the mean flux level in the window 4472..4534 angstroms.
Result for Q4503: 33.9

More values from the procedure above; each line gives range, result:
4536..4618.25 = 35.5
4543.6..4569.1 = 36.1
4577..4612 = 35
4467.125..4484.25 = 32.3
